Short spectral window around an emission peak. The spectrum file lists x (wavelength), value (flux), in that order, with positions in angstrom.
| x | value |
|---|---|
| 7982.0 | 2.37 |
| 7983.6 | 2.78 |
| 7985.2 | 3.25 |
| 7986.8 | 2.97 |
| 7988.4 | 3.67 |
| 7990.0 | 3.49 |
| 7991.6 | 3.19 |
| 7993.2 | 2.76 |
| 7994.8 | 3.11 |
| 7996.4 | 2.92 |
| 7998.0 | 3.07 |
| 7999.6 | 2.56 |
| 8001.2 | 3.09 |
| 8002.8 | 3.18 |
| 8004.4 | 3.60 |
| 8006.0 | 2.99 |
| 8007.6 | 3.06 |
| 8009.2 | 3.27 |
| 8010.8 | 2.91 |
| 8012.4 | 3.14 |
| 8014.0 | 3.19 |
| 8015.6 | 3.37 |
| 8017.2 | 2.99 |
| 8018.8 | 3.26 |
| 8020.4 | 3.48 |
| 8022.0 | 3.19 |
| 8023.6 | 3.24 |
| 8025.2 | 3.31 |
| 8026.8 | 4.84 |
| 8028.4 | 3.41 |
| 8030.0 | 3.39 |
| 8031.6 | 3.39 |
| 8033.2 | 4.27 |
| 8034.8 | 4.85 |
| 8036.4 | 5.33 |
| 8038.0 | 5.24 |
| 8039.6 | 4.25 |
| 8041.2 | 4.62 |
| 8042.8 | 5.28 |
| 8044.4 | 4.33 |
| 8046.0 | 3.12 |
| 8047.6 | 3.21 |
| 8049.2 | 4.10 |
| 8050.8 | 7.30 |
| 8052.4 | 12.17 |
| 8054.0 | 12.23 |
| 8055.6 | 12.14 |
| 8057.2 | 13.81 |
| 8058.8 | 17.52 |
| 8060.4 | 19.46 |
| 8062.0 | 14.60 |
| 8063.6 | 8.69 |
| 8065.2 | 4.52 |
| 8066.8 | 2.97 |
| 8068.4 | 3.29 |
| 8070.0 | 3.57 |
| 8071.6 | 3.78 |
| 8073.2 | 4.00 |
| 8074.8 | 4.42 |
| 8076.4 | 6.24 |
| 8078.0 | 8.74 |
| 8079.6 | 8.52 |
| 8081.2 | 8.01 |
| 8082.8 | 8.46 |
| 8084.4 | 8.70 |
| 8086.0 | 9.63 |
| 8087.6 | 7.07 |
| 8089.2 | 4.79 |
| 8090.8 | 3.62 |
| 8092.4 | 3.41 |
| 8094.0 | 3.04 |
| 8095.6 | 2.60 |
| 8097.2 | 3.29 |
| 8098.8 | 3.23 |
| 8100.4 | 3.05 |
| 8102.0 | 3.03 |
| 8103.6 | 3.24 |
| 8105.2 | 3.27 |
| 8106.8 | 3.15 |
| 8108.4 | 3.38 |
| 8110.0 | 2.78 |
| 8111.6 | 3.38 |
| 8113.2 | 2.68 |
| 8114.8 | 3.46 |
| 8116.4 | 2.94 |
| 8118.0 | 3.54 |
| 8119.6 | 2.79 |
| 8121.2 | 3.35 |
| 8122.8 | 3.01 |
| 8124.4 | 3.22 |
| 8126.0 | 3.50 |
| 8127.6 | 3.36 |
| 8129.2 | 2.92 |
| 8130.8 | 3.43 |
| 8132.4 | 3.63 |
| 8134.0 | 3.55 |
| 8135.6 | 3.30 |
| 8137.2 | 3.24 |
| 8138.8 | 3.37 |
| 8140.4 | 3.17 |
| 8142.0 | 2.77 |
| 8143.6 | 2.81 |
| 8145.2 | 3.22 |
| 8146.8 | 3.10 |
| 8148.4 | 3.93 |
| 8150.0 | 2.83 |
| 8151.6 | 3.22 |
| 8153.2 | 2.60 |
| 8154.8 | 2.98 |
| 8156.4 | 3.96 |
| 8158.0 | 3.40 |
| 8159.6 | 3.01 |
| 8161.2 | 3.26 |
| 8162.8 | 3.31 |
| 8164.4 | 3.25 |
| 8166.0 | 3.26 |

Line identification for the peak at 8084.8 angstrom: [N II]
